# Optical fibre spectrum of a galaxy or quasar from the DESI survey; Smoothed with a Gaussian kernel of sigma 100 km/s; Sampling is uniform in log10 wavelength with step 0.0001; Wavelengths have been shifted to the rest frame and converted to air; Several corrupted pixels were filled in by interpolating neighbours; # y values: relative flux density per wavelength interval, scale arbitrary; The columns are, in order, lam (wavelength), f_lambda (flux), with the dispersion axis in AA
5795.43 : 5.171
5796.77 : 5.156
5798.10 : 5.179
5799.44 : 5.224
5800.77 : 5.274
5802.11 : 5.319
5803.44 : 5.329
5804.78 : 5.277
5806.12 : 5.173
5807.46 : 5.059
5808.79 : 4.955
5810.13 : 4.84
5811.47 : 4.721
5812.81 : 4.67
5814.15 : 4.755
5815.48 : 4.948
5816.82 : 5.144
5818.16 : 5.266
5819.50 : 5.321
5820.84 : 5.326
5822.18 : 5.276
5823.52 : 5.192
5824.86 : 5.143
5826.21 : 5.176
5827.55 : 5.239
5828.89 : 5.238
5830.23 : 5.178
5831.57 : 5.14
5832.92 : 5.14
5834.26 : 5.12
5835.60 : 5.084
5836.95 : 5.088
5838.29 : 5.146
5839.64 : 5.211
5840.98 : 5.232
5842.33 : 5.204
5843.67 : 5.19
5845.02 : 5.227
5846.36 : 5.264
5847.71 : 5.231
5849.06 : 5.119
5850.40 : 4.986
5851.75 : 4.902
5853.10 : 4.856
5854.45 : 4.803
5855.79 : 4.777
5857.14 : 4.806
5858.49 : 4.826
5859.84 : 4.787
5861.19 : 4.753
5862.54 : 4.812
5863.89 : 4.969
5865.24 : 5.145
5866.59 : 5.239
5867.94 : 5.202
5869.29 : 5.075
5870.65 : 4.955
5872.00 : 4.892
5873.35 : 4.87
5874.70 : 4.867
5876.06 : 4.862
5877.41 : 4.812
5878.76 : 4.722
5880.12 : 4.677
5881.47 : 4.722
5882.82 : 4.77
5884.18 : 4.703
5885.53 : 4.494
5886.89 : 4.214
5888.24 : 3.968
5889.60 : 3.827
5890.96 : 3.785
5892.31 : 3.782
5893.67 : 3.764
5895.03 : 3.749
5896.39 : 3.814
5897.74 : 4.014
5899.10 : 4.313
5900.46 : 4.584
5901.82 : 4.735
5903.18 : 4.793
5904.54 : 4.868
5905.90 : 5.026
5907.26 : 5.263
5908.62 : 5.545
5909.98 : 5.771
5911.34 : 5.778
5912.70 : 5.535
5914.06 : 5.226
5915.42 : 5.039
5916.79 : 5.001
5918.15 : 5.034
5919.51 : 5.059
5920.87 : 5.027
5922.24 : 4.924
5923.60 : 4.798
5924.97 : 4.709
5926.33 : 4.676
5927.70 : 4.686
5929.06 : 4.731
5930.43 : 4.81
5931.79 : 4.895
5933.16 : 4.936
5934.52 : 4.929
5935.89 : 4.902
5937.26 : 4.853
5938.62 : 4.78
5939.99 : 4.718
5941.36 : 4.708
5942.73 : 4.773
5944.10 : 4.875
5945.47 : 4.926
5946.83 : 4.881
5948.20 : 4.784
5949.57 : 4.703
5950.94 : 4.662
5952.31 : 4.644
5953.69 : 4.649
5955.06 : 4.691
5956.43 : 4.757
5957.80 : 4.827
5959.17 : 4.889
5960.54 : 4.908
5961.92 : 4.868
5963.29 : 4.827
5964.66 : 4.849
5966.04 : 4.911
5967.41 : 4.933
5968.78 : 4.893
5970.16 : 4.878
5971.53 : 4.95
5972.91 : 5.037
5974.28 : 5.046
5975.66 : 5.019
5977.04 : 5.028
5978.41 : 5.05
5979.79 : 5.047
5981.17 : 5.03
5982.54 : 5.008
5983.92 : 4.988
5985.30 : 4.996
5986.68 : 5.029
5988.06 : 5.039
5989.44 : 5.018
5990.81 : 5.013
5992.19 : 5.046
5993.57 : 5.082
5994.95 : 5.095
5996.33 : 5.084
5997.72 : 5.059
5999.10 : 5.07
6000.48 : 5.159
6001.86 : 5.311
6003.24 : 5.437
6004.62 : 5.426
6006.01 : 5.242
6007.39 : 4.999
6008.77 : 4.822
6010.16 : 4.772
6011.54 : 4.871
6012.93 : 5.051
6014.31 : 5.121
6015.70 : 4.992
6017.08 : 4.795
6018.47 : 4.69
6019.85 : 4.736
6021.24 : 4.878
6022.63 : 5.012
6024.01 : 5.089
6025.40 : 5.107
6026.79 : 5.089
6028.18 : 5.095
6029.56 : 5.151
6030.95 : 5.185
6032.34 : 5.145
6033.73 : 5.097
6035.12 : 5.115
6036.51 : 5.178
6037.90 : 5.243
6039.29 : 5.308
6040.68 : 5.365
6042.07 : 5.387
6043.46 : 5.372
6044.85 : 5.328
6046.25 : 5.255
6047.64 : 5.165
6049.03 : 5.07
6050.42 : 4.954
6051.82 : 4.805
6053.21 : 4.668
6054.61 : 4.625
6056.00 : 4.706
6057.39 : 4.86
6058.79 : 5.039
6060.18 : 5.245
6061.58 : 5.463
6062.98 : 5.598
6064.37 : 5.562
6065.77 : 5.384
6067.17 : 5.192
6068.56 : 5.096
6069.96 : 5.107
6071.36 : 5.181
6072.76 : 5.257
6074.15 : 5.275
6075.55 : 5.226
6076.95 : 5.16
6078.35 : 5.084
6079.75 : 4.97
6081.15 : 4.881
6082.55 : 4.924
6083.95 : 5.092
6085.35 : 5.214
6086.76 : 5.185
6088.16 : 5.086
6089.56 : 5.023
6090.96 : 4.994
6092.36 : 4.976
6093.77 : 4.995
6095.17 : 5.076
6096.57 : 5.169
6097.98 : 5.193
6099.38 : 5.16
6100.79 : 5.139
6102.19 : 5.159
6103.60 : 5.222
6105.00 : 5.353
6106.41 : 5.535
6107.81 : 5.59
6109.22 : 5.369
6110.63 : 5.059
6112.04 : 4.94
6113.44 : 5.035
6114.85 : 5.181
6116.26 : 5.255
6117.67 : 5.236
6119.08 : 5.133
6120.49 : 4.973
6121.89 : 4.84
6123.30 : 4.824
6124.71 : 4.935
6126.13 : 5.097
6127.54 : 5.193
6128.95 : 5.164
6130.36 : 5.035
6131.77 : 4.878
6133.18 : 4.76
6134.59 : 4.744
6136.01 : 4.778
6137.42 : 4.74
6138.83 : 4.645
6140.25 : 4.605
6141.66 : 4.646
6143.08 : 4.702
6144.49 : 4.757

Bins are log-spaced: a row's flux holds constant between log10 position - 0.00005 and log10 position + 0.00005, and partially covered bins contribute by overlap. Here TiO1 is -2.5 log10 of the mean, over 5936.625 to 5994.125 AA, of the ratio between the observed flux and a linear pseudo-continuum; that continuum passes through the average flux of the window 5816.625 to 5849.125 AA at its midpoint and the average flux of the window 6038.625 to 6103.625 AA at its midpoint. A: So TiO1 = 0.06 mag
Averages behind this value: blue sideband 5.2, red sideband 5.13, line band 4.9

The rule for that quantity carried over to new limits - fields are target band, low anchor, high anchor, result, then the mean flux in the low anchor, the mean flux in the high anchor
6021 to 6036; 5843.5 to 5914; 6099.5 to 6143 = -0.035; 4.78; 5.03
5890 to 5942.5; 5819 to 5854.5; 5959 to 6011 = 0.068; 5.15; 5.02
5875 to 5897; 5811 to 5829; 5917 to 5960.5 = 0.152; 5.1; 4.82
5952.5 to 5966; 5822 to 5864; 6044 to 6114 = 0.065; 5.06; 5.13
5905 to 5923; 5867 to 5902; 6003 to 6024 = -0.145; 4.47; 4.98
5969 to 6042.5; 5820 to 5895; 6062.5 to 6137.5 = -0.009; 4.88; 5.12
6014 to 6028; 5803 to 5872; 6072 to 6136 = 0.030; 5.07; 5.1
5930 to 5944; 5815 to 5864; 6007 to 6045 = 0.053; 5.09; 5.07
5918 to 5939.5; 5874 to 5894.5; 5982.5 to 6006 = -0.039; 4.39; 5.11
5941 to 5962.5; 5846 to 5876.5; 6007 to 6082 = 0.052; 4.95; 5.09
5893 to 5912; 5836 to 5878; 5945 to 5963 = 0.041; 5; 4.78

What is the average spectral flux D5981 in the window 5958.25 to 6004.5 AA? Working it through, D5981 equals 5.02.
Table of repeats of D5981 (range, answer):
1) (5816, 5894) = 4.91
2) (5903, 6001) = 4.96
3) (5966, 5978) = 4.97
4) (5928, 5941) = 4.83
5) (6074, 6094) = 5.07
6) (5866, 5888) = 4.8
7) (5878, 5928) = 4.69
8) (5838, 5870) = 5.03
